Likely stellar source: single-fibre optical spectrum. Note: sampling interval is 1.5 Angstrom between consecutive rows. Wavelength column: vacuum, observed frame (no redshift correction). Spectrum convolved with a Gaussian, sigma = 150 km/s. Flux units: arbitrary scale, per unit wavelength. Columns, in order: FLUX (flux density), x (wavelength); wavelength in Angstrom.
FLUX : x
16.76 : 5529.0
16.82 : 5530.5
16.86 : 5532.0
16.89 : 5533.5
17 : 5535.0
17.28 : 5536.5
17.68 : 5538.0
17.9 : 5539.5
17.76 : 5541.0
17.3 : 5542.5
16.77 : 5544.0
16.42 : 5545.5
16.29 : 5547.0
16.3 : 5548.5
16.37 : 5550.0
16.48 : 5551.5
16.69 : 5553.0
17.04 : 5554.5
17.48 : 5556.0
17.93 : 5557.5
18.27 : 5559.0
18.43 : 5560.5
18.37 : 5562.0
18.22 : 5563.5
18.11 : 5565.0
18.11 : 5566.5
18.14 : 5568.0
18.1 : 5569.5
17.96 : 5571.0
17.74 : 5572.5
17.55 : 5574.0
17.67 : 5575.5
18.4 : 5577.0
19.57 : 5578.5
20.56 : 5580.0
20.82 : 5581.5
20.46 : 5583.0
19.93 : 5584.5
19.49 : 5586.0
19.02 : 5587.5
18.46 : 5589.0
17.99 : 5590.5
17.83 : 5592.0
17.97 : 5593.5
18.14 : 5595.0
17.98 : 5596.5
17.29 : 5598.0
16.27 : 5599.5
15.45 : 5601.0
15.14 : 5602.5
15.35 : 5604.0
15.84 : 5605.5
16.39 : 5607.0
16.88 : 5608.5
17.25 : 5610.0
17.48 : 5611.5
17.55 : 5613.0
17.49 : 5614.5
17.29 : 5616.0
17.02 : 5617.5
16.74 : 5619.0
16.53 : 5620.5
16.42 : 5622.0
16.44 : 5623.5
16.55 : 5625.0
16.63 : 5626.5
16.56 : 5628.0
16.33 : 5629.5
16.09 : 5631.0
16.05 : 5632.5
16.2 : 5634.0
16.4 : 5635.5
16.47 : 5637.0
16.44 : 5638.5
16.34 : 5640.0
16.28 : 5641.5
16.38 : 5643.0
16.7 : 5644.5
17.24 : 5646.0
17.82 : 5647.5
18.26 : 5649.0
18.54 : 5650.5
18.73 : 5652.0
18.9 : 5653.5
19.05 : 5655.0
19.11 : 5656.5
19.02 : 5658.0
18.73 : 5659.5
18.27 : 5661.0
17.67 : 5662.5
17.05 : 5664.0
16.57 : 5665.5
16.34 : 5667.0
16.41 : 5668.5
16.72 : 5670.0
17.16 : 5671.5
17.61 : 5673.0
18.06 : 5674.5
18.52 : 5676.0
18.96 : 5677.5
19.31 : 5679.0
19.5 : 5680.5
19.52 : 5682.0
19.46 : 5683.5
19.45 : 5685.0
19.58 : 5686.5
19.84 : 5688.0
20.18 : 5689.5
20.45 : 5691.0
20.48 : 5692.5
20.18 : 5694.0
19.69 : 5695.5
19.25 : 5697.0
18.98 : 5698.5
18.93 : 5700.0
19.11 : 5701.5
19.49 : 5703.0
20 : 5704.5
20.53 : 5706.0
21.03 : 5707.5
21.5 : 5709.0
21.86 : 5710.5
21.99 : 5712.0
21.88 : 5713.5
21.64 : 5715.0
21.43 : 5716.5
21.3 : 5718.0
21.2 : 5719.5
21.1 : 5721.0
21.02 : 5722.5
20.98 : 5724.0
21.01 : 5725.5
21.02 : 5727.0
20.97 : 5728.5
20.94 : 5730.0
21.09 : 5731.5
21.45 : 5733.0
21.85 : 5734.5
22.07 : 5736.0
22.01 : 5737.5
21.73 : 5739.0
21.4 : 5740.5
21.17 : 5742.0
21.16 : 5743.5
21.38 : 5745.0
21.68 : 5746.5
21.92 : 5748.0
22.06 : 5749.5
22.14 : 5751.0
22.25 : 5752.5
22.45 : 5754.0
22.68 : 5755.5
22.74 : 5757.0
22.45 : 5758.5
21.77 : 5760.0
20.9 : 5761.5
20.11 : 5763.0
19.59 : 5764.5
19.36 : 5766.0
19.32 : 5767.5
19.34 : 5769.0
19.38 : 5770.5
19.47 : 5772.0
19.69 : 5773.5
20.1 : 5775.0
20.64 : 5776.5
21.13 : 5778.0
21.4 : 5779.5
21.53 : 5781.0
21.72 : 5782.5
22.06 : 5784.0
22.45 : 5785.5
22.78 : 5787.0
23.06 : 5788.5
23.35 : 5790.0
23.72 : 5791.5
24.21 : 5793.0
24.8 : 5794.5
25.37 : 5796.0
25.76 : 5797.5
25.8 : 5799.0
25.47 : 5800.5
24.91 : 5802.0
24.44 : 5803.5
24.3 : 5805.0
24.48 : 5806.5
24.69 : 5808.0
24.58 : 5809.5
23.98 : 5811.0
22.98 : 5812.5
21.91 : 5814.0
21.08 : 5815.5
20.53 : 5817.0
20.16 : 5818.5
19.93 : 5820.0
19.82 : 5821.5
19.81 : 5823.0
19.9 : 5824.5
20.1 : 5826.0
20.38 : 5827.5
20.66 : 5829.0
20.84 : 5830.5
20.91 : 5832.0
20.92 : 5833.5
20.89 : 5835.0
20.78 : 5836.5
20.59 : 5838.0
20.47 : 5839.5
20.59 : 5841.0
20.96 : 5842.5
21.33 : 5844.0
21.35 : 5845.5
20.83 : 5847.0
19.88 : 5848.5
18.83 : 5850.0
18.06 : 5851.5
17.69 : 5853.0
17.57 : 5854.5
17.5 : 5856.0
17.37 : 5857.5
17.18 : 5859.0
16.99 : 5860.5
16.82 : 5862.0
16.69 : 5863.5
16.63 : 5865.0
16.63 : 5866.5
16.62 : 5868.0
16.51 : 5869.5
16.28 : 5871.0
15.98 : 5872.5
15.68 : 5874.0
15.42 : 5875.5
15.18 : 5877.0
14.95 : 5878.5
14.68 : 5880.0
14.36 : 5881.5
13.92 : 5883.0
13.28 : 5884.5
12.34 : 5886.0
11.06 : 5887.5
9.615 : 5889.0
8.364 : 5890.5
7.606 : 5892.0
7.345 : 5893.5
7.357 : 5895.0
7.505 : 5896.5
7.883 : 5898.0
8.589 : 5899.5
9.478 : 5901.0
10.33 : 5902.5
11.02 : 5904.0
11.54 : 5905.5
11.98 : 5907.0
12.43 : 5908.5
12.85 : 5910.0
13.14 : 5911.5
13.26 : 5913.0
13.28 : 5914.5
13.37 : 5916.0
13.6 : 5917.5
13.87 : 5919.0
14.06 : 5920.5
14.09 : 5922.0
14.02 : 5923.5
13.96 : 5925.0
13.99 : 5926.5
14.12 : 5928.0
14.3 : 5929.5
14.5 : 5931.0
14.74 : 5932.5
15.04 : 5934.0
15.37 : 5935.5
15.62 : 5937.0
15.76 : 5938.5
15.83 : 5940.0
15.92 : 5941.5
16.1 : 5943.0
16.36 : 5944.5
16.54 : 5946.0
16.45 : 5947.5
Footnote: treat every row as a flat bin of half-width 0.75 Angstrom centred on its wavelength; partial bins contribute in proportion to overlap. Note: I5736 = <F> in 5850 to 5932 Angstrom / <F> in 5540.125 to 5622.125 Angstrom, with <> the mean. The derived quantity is 0.77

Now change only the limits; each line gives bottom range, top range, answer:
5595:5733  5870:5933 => 0.68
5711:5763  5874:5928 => 0.56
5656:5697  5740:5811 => 1.19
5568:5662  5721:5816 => 1.26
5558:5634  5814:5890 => 1.02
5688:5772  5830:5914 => 0.73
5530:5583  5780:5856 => 1.23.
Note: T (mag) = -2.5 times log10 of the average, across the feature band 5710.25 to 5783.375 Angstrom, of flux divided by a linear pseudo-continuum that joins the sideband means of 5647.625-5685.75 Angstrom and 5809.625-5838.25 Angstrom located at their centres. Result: -0.085 mag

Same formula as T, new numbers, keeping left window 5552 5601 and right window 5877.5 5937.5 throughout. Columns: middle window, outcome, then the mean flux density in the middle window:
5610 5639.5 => 0.05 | 16.7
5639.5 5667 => -0.06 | 17.8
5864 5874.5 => -0.25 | 16.4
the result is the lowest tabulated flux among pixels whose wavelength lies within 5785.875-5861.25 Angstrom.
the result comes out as 16.99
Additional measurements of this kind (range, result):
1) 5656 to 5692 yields 16.34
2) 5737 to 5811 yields 19.32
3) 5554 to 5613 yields 15.14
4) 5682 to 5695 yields 19.45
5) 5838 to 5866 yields 16.63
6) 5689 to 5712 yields 18.93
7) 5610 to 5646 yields 16.05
